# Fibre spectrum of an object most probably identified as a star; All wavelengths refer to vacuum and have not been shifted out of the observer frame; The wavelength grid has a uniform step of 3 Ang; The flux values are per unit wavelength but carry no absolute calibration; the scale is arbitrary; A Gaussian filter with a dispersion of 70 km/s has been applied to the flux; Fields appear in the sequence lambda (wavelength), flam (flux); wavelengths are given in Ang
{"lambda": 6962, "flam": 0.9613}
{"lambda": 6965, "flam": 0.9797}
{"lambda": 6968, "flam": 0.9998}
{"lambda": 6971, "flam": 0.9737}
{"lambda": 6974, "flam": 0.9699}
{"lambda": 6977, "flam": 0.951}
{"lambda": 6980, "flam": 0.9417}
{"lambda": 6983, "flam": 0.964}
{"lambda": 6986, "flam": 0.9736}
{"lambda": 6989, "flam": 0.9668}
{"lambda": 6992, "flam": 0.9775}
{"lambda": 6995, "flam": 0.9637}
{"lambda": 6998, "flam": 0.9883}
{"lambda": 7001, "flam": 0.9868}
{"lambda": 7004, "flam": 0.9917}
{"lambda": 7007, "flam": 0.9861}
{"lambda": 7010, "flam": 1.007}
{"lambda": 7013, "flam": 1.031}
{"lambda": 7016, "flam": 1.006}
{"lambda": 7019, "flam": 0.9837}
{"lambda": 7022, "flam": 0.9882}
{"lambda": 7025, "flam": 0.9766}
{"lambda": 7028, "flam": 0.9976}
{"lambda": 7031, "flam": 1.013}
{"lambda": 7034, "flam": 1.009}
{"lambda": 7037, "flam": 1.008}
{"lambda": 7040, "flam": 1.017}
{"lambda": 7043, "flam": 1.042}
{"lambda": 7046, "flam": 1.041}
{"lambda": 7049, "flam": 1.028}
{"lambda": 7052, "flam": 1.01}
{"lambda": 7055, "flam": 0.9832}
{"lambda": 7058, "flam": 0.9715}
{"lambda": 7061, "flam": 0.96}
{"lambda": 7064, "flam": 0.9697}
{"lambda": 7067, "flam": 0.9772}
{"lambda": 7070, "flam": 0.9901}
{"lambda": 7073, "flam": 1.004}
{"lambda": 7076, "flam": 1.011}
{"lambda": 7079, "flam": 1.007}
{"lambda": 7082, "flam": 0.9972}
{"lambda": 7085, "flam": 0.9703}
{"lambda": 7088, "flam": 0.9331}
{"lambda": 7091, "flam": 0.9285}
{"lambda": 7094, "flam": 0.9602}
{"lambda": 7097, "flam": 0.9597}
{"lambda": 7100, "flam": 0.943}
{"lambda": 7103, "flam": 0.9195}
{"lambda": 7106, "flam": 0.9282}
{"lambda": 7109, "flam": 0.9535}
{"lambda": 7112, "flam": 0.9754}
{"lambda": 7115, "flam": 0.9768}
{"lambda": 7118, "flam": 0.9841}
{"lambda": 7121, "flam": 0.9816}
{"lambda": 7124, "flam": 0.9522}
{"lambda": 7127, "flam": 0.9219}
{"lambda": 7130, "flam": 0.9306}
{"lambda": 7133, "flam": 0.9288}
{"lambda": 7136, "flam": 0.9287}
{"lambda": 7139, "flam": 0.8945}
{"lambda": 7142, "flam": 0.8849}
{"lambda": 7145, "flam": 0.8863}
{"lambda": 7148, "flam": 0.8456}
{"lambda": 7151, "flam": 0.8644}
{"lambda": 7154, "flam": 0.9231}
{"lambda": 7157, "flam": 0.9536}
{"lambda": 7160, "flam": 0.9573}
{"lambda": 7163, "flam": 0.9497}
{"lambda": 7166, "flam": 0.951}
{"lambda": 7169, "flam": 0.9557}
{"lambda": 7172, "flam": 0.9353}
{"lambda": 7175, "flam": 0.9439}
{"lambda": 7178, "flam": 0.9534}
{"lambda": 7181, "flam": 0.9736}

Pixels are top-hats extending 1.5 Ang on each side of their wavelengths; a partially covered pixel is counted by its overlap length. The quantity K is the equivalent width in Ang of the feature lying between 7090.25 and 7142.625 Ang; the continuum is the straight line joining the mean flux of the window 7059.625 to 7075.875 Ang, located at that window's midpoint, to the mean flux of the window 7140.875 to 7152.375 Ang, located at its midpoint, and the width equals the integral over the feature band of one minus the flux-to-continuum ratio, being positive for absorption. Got -1.7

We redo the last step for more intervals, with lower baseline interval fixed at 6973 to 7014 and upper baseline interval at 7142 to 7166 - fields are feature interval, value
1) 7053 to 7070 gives -0.4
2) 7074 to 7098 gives -0.8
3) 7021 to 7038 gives -0.6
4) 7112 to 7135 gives -0.7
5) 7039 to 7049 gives -0.8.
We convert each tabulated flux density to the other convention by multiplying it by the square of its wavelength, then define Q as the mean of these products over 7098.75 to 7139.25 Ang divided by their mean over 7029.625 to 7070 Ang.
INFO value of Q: 1.0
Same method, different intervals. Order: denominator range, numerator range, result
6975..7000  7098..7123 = 1.03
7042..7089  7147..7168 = 0.95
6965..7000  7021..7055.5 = 1.06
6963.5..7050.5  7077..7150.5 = 0.98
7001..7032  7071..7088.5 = 1.01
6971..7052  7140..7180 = 0.97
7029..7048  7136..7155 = 0.89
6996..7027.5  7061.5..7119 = 1.00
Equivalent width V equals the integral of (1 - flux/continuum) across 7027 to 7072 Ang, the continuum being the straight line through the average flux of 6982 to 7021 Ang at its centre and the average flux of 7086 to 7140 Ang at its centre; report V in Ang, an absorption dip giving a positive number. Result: -1.5 Ang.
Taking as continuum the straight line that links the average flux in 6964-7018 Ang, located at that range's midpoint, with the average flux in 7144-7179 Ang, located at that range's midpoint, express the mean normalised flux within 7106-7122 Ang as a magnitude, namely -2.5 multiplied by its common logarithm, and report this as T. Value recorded -0.03 mag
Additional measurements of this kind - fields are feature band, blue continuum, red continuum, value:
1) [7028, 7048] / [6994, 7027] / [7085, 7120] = -0.043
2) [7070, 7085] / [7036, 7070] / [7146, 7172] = -0.019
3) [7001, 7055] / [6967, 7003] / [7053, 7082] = -0.030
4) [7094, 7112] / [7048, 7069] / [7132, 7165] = 0.003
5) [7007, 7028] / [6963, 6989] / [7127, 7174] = -0.045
